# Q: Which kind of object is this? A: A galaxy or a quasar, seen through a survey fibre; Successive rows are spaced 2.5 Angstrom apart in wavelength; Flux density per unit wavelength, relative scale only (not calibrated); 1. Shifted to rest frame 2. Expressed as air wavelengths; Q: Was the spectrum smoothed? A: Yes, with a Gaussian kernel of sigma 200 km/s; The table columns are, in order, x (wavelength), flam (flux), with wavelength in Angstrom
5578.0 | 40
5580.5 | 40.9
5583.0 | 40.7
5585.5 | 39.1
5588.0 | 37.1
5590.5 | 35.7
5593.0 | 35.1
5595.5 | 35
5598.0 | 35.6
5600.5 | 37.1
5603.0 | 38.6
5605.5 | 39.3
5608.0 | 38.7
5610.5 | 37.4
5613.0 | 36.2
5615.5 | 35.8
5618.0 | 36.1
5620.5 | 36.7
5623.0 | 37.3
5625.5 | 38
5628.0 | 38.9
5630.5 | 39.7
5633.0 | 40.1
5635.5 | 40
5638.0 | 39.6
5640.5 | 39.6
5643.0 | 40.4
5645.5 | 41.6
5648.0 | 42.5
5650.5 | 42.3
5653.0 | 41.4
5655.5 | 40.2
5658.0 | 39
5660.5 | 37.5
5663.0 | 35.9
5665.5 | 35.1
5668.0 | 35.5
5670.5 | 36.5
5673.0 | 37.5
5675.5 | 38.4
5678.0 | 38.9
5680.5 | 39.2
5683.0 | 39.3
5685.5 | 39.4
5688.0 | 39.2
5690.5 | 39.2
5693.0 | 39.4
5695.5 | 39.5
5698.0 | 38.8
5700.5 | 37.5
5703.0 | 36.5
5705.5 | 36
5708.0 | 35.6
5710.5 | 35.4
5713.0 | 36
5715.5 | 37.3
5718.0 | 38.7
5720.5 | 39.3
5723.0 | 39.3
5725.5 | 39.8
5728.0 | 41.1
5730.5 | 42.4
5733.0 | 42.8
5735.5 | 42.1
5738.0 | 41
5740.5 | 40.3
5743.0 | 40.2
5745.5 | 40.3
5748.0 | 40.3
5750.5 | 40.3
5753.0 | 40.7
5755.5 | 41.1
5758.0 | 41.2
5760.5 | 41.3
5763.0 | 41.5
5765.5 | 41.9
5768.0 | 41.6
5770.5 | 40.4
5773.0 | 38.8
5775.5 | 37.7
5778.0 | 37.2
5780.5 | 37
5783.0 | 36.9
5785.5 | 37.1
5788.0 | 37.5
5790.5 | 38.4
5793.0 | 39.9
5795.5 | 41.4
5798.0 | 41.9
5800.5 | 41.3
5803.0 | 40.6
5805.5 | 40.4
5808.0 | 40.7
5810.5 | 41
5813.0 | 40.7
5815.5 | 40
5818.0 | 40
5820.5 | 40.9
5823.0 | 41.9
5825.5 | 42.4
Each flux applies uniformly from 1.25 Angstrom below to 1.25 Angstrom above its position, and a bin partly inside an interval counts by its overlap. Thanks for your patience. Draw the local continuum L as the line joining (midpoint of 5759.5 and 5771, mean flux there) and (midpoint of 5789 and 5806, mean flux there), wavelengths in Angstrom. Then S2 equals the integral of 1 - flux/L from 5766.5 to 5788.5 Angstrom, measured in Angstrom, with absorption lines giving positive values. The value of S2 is 1.5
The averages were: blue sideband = 41.4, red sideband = 40.5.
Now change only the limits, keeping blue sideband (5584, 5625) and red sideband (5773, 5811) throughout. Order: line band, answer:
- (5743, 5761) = -0.90 Angstrom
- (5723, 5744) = -1.42 Angstrom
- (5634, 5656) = -2.00 Angstrom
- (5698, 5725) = 0.67 Angstrom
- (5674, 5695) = -0.66 Angstrom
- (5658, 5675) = 0.49 Angstrom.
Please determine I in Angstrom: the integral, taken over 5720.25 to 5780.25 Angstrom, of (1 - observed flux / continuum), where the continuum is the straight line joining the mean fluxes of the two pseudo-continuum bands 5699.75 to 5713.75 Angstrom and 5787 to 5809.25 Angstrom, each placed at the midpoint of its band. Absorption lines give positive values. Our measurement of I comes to -3.8 Angstrom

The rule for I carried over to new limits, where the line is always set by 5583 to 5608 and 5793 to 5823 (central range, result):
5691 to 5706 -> 0.3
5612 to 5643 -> -0.4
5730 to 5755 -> -0.8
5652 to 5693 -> 0.3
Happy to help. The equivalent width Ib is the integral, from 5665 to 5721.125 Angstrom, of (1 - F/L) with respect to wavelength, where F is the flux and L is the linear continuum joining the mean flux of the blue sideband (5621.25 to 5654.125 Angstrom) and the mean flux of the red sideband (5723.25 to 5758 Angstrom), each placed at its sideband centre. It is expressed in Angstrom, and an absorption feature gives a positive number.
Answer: 3.8 Angstrom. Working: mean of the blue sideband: 40.1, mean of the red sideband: 40.9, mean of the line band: 37.8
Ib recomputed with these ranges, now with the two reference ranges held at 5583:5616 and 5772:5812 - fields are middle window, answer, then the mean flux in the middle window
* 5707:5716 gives 0.6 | 36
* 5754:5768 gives -0.9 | 41.4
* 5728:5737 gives -0.8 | 42.2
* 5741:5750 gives -0.4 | 40.3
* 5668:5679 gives 0.1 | 37.5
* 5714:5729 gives -0.3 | 39.2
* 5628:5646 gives -1.2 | 40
